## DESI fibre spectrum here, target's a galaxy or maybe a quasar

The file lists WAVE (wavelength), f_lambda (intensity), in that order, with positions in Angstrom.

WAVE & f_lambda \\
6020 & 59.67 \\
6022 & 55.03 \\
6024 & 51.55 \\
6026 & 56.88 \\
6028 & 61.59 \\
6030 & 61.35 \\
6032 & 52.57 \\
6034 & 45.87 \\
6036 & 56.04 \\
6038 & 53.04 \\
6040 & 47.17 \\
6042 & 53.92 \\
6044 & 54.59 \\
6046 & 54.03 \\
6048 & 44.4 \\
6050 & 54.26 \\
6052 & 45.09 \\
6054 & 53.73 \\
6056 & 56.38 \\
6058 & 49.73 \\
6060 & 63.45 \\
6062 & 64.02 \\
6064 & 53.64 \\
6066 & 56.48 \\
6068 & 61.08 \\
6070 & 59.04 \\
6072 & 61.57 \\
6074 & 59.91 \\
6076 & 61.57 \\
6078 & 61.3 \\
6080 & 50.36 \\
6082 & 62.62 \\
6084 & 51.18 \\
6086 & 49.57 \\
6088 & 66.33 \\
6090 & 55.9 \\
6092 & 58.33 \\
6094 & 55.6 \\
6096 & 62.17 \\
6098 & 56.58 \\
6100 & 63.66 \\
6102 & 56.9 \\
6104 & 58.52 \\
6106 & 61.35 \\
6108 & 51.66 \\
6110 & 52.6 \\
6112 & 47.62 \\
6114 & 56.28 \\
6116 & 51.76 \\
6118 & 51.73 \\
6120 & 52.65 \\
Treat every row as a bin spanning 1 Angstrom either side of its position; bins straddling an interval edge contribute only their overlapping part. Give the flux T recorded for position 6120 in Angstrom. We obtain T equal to 52.65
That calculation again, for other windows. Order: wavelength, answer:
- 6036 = 56.04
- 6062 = 64.02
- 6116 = 51.76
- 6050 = 54.26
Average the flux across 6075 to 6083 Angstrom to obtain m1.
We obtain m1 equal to 59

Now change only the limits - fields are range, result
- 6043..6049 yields 51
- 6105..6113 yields 53.3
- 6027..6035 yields 55.3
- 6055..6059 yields 53.1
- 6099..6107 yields 60.1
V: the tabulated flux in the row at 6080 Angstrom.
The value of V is 50.36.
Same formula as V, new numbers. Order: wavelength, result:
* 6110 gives 52.6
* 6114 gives 56.28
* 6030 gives 61.35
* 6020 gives 59.67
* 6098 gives 56.58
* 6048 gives 44.4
